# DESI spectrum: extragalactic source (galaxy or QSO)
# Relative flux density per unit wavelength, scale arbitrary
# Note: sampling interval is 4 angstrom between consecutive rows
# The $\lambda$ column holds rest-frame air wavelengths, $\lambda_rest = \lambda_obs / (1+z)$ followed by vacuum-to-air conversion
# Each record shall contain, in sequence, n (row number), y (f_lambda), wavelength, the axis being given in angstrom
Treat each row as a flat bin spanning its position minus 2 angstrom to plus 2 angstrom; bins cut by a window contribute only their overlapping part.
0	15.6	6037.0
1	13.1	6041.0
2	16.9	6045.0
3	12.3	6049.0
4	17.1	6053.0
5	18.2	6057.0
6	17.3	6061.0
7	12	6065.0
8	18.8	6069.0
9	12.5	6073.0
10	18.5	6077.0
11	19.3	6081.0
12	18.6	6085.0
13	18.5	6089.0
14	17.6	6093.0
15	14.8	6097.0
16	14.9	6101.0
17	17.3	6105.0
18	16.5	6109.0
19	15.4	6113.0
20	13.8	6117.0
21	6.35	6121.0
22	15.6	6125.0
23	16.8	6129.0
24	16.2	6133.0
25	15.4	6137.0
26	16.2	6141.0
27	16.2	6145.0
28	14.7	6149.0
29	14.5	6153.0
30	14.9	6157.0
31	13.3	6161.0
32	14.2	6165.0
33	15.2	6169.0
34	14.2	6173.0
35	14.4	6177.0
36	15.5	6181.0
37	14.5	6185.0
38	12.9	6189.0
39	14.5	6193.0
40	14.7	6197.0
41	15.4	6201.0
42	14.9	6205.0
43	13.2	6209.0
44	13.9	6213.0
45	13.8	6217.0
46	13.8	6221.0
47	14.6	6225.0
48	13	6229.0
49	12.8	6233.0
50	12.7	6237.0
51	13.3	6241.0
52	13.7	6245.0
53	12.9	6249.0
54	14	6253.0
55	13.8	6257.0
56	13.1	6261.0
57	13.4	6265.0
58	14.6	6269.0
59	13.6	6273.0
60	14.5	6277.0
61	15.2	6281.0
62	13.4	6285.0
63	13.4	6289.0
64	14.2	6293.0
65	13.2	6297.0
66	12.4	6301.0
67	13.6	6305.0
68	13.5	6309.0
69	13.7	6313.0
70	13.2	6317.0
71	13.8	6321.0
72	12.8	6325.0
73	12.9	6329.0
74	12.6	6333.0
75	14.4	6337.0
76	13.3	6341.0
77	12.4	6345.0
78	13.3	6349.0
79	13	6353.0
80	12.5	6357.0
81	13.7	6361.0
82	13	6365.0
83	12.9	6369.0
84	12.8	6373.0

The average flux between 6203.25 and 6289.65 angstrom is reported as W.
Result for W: 13.7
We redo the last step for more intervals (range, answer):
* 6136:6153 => 15.5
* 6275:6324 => 13.7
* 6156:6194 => 14.3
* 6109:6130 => 13.7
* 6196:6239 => 13.9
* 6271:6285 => 14.3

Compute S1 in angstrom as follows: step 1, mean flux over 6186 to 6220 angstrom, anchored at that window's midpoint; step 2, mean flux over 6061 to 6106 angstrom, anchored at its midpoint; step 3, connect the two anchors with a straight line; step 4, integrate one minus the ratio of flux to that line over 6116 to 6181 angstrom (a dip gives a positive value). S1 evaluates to 3.1 angstrom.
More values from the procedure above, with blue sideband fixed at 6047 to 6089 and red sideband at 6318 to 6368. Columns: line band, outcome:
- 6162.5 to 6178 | 0.8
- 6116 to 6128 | 2.8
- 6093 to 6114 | 0.2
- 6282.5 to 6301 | 0.4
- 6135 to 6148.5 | -0.1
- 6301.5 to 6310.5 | 0.2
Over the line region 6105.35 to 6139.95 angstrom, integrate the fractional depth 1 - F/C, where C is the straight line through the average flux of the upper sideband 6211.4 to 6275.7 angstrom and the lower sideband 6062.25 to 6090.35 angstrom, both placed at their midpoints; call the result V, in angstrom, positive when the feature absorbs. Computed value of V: 2.7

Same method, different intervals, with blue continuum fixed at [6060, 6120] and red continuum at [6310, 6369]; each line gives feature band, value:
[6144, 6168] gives 1.27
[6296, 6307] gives 0.47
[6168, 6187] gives 0.51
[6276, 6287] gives -0.37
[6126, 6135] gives -0.39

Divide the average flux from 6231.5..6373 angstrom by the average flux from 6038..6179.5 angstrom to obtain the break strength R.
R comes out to 0.87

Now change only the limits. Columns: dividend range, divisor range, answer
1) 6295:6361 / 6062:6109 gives 0.79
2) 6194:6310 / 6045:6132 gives 0.87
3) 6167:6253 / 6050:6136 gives 0.88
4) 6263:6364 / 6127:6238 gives 0.93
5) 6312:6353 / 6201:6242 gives 0.97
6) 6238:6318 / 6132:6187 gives 0.91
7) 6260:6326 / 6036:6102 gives 0.84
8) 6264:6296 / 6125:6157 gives 0.90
